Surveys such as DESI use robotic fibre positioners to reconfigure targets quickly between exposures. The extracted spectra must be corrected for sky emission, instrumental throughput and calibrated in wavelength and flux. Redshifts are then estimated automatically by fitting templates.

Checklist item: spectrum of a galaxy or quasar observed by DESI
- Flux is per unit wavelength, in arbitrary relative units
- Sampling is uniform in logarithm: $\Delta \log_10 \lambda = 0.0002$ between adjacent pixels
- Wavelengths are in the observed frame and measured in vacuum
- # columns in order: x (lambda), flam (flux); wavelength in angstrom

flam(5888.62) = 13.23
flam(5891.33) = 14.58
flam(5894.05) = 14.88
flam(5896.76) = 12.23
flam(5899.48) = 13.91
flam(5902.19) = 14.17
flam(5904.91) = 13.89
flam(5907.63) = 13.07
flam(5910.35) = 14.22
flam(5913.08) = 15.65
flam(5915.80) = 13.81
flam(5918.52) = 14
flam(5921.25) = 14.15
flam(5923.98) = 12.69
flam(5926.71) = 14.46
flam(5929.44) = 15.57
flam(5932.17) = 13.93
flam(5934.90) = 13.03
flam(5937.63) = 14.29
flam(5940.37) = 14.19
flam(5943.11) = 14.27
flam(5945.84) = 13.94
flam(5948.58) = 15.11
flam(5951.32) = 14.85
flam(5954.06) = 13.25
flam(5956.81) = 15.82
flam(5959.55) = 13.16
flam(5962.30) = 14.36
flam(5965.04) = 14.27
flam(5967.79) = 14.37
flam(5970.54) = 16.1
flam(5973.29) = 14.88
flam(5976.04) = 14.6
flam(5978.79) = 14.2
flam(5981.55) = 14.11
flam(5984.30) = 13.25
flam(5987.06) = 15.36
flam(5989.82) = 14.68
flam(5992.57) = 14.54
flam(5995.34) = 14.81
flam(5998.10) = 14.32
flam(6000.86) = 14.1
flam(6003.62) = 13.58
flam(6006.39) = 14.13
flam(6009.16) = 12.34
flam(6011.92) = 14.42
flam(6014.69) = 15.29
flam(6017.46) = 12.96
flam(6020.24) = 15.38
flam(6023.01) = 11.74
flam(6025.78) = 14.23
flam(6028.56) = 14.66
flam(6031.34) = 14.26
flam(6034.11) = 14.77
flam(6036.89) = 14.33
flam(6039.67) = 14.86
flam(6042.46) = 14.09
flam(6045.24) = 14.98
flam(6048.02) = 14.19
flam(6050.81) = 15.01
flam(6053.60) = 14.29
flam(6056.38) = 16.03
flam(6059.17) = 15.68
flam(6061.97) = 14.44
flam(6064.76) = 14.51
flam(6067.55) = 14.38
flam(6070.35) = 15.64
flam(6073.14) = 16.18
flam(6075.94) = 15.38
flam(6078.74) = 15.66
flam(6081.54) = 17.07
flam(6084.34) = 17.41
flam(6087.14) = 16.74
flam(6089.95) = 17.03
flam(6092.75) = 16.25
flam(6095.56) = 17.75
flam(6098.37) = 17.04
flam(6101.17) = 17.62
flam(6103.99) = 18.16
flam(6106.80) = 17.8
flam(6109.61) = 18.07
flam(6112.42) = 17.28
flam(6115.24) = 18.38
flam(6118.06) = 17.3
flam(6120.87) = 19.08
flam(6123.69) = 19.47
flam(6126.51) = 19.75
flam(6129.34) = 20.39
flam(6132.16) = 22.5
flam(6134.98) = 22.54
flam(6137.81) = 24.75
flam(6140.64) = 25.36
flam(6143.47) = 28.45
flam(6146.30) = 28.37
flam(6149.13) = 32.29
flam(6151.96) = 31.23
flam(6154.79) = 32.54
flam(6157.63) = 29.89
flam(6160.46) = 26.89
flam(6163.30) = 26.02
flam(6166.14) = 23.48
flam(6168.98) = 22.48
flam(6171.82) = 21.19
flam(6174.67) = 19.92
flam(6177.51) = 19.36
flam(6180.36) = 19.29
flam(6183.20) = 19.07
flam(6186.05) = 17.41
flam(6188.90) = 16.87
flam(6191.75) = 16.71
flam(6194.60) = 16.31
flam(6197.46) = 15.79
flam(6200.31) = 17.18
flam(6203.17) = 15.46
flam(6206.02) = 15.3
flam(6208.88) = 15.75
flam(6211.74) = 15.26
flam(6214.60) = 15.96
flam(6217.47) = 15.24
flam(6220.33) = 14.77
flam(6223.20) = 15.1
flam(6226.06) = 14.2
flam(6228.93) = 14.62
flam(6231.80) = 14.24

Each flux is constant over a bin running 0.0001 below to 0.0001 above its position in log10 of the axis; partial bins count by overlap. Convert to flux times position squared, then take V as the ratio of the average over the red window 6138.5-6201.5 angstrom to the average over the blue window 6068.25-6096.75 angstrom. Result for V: 1.4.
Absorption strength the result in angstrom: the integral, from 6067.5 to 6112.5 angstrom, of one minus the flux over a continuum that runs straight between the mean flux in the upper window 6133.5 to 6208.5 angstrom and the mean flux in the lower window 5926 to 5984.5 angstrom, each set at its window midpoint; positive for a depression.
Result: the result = 5.9 angstrom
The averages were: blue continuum 14.4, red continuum 22.4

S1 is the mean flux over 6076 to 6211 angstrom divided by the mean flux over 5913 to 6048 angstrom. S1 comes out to 1.4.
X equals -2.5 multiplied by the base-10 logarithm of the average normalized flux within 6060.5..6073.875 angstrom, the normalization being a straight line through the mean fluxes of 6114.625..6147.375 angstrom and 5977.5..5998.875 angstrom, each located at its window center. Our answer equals 0.24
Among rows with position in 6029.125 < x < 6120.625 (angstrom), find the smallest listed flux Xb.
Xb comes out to 14.09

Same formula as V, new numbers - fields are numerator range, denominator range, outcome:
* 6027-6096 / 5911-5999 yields 1.11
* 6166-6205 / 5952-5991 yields 1.37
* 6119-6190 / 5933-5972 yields 1.75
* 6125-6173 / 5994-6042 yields 1.91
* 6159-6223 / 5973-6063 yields 1.35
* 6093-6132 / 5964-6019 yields 1.34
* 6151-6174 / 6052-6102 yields 1.69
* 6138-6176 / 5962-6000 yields 1.94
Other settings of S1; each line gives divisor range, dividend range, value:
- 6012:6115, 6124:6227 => 1.34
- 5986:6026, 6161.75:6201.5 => 1.37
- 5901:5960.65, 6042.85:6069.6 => 1.05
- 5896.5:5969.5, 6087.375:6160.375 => 1.56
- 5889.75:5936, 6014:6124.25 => 1.13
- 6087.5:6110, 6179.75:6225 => 0.93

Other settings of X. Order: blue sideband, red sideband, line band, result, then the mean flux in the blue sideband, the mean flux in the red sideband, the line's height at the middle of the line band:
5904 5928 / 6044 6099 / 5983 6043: 0.07 mag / 14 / 15.8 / 15.1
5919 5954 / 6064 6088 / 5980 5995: 0.03 mag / 14.2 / 15.9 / 14.8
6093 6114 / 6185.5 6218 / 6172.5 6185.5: -0.18 mag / 17.6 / 16.1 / 16.4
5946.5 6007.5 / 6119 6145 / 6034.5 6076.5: 0.23 mag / 14.4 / 22.4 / 18.5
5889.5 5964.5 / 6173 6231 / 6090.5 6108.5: -0.12 mag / 14.1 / 16.5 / 15.6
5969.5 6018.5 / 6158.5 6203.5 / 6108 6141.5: -0.12 mag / 14.3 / 19.8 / 18.2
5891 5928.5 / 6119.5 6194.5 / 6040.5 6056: 0.29 mag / 14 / 23.2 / 19.1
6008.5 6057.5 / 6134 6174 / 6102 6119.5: 0.24 mag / 14.3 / 26.7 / 22.3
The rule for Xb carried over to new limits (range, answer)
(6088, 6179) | 16.25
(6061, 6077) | 14.38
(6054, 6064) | 14.44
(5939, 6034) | 11.74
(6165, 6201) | 15.79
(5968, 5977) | 14.6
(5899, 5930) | 12.69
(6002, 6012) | 12.34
